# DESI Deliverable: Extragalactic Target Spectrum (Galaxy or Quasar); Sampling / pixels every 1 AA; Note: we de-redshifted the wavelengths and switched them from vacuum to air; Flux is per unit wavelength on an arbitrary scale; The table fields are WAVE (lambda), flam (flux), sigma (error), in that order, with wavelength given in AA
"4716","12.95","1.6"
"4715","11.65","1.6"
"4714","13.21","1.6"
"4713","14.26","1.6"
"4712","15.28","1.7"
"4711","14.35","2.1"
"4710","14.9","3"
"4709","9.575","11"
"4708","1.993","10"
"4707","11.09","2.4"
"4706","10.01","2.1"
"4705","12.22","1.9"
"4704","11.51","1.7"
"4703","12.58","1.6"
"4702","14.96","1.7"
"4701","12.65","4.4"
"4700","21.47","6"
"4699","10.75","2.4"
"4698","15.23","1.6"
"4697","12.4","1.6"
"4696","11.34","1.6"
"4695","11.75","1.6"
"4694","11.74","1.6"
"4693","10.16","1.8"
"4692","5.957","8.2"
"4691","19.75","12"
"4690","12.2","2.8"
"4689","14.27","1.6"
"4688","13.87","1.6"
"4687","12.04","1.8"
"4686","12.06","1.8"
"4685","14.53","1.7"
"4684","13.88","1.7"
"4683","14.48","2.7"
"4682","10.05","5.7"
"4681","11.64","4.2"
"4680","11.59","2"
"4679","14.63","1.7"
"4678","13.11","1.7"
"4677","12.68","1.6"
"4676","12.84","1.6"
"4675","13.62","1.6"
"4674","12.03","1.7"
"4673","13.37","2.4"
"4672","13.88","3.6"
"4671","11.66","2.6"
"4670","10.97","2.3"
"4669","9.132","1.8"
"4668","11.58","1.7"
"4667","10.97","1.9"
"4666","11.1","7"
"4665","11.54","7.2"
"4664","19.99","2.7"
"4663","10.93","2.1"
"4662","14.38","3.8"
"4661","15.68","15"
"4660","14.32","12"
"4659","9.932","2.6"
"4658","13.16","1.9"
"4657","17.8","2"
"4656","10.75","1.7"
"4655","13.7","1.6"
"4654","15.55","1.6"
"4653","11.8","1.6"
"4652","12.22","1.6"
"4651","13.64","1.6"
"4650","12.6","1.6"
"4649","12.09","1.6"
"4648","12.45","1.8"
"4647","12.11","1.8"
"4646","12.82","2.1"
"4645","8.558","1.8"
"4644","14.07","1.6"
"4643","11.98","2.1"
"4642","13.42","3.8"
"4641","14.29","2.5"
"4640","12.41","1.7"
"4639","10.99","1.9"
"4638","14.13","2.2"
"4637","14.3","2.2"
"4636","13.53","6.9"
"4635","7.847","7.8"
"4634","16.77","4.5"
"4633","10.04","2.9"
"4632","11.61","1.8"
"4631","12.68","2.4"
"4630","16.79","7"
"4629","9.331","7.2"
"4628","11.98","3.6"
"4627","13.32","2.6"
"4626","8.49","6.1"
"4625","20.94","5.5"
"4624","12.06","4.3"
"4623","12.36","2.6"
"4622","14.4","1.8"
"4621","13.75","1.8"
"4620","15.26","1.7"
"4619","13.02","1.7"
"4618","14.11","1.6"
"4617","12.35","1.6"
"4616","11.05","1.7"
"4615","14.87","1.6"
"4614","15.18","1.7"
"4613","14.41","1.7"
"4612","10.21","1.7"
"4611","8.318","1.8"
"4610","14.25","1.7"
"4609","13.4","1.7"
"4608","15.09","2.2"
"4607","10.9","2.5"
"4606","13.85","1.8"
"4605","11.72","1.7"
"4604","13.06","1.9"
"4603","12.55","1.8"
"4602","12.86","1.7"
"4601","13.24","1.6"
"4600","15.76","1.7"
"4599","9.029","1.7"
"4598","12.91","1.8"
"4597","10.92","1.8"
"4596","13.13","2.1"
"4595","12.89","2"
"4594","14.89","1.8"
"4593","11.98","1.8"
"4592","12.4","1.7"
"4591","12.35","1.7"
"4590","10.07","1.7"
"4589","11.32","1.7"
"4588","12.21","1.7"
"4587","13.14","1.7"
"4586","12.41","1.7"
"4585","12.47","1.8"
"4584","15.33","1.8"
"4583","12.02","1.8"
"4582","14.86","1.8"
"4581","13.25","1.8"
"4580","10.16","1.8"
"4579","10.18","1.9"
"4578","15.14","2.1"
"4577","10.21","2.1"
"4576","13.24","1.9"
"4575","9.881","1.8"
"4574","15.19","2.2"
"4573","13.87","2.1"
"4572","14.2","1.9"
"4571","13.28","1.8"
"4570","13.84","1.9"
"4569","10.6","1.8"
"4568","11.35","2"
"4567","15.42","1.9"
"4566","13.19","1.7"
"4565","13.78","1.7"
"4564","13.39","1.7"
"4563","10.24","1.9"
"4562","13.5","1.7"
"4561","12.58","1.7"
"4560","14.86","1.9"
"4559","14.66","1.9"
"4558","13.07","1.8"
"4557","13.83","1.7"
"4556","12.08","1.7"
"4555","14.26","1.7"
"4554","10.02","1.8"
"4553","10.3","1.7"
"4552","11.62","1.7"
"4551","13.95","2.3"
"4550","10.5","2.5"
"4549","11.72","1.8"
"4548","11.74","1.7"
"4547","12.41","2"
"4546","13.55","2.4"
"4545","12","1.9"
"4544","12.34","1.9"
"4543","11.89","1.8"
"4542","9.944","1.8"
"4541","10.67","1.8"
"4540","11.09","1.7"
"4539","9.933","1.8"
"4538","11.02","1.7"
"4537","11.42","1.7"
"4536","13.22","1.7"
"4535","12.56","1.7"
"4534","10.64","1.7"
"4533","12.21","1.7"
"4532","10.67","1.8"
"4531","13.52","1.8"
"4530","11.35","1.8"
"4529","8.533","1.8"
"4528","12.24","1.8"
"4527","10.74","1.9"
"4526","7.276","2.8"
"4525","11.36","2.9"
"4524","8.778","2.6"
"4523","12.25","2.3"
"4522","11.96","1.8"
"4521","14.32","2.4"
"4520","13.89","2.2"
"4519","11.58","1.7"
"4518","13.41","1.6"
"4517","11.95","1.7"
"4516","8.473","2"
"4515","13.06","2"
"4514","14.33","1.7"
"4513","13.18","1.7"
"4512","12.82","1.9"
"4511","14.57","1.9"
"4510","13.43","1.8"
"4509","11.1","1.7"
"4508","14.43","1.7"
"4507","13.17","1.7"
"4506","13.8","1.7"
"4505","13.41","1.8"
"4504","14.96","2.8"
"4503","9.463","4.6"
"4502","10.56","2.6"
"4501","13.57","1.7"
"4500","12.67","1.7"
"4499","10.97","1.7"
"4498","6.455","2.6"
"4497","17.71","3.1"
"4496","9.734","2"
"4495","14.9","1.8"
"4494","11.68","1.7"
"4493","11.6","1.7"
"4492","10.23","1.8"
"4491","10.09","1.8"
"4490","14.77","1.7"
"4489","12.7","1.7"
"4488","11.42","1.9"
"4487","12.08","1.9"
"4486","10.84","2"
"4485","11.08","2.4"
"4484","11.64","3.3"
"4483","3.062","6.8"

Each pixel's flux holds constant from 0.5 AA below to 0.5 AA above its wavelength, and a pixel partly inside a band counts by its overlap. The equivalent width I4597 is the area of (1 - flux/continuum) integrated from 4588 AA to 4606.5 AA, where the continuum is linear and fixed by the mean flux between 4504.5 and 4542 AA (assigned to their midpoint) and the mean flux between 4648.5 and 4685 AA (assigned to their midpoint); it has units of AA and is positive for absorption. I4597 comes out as -0.1 AA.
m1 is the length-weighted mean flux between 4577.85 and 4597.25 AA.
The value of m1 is 12.5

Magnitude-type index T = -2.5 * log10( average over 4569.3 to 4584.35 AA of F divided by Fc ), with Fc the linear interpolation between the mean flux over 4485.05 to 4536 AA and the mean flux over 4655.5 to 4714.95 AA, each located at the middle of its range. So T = -0.05 mag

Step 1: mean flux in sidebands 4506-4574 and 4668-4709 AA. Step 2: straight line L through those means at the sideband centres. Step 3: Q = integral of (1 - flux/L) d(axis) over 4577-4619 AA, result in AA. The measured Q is -1.2 AA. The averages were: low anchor 12.3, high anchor 12.4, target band 12.7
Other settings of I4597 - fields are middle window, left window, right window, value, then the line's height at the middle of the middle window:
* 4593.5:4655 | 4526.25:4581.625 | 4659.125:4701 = -1.4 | 12.6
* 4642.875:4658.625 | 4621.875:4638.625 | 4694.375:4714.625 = 0.0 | 12.8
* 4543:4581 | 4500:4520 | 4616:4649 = 0.5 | 12.8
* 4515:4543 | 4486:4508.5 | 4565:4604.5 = 2.4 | 12.4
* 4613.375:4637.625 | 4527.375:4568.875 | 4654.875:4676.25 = -1.1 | 12.6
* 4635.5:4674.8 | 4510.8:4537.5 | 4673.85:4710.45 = -1.6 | 12.3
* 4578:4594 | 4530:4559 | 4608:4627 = 0.3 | 12.7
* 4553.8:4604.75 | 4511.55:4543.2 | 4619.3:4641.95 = -1.9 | 12.3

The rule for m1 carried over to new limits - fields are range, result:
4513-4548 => 11.6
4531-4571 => 12.2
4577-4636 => 12.8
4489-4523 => 12.5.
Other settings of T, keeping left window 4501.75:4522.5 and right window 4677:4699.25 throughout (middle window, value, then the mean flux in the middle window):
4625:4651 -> 0.01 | 12.5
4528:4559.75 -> 0.08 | 11.9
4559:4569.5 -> -0.02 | 13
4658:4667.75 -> -0.04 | 13.2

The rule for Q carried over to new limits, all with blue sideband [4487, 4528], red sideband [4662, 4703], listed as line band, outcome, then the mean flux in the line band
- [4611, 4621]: -0.45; 13.1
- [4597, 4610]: -0.32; 12.8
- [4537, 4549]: 0.77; 11.5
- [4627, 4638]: 0.04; 12.6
